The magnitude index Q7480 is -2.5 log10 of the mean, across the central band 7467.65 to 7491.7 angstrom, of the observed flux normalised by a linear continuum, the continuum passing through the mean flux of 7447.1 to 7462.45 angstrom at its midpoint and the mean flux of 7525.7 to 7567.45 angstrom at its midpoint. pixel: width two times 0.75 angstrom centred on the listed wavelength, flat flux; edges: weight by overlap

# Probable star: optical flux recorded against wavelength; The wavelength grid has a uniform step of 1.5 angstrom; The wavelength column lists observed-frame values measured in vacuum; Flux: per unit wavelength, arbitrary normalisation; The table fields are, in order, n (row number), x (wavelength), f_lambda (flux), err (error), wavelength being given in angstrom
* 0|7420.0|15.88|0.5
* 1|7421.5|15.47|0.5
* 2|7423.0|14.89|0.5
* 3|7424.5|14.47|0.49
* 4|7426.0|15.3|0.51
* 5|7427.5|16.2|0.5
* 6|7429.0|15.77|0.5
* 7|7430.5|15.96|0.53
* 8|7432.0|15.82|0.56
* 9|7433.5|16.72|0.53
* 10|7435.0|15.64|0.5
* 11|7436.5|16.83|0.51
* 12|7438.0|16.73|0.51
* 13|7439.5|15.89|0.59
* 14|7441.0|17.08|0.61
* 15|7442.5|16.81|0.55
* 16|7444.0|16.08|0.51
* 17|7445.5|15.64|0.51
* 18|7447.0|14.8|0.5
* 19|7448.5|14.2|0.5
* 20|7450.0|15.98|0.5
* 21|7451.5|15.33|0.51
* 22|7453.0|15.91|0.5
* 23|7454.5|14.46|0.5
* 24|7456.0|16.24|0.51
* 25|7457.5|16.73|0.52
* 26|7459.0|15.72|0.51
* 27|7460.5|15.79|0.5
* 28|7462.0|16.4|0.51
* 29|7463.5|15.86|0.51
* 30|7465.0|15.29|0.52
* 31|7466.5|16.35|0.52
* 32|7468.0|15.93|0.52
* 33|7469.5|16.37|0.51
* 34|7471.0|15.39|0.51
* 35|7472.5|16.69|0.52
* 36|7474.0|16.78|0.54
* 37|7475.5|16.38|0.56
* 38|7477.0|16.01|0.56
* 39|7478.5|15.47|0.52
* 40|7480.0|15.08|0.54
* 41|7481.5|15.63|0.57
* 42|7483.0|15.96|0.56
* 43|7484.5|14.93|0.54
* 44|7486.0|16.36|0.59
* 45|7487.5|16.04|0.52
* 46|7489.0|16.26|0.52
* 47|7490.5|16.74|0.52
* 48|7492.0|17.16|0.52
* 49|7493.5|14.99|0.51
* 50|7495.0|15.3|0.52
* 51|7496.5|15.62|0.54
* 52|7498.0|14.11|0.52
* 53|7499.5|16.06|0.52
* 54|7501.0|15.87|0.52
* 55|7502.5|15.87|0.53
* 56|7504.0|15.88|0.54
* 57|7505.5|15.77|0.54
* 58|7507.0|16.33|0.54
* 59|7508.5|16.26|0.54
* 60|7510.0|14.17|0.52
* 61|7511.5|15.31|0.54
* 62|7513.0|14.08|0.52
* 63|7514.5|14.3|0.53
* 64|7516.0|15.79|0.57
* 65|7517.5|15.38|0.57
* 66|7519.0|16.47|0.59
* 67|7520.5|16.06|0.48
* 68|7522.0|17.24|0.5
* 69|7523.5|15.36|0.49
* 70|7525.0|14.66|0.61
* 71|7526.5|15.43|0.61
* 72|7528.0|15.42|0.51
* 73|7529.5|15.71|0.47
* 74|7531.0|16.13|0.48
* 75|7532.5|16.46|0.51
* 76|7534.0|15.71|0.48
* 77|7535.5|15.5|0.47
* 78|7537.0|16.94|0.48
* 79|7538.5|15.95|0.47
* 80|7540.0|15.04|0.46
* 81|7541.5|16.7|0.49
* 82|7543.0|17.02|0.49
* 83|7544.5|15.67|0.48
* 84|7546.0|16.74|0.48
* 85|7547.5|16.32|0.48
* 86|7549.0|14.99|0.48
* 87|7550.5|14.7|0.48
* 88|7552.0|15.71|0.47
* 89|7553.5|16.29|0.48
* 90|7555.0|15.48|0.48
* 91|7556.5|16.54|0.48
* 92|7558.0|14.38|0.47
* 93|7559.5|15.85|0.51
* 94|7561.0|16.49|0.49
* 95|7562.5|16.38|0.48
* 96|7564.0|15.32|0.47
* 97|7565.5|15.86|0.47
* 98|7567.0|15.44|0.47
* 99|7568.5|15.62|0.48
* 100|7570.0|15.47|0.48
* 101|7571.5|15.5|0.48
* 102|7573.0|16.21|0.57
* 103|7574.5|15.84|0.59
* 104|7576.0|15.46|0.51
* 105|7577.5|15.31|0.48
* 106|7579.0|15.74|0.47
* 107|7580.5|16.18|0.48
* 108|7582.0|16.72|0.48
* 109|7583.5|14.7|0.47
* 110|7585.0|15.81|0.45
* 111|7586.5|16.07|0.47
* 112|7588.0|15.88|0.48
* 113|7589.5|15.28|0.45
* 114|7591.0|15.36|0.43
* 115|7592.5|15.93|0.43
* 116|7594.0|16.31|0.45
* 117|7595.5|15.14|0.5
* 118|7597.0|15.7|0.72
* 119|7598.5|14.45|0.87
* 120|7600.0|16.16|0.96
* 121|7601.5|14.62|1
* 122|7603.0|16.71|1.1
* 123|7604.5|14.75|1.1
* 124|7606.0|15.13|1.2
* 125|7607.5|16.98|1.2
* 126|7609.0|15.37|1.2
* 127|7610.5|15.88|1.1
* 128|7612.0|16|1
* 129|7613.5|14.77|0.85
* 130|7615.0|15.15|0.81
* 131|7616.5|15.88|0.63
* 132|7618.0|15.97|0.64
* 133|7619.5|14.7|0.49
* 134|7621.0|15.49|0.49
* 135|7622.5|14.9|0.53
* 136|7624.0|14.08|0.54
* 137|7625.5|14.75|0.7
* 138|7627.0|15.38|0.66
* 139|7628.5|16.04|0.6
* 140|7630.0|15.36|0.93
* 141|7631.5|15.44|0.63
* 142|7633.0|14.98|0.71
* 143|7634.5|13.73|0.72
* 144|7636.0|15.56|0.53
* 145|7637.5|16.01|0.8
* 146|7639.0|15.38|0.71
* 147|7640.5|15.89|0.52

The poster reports -0.02 mag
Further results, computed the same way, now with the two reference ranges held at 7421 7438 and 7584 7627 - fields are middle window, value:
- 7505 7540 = 0.00 mag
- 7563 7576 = -0.01 mag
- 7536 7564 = -0.03 mag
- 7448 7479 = -0.01 mag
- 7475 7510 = -0.01 mag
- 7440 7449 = 0.00 mag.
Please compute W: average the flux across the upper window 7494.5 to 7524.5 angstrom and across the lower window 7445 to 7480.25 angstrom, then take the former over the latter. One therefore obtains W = 0.98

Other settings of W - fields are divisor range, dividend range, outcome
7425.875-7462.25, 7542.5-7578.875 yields 0.99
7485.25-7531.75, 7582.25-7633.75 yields 0.99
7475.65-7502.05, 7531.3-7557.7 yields 1.01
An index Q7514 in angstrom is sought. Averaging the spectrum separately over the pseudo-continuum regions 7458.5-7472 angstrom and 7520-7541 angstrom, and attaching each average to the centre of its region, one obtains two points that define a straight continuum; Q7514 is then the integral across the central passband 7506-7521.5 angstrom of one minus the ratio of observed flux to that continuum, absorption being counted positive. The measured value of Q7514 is 0.4 angstrom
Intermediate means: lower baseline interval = 15.9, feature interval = 15.5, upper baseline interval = 15.8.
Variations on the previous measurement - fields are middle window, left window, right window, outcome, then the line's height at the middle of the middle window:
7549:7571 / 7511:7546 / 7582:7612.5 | 0.1 angstrom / 15.7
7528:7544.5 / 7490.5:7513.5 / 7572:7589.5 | -0.4 angstrom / 15.7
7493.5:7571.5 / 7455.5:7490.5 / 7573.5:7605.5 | 0.5 angstrom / 15.8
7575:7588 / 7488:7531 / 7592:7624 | -0.2 angstrom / 15.5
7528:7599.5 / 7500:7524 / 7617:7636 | -1.8 angstrom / 15.4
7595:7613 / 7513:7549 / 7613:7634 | -0.3 angstrom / 15.3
